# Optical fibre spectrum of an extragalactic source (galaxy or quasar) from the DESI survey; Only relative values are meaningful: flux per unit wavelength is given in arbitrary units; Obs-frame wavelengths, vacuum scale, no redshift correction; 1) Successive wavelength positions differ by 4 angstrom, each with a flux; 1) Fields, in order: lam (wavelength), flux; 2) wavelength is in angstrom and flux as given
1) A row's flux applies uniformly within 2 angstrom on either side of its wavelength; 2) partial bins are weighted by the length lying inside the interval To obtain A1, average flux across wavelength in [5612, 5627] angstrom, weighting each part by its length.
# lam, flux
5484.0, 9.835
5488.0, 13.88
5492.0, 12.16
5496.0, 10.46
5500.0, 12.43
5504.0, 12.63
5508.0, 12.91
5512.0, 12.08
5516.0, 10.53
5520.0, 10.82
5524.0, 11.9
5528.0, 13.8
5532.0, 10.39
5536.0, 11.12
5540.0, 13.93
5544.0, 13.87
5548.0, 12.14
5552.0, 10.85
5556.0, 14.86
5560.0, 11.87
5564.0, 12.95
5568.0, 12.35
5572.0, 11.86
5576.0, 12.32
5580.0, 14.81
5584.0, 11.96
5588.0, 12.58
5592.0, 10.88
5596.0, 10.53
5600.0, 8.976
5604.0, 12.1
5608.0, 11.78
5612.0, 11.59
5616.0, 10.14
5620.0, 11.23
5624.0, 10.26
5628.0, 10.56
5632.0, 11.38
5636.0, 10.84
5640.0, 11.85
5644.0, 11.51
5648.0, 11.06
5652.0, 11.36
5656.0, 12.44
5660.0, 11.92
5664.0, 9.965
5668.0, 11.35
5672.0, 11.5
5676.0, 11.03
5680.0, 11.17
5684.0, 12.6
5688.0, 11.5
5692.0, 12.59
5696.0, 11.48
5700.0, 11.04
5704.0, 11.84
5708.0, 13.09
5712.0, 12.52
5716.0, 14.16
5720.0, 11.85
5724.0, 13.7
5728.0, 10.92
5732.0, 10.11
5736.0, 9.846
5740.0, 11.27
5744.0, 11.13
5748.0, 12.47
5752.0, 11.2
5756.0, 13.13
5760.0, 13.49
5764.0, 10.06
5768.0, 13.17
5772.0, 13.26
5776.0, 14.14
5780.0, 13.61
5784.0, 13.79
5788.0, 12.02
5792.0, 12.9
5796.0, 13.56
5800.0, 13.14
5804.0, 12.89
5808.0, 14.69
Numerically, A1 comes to 10.7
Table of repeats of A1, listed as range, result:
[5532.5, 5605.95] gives 12.2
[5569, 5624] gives 11.6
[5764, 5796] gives 13.1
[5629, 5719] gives 11.7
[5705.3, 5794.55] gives 12.4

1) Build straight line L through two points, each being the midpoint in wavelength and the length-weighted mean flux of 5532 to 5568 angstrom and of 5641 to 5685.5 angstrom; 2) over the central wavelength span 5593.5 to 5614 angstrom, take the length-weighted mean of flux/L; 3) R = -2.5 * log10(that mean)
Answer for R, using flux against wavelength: 0.10 mag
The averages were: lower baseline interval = 12.6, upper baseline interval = 11.4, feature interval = 11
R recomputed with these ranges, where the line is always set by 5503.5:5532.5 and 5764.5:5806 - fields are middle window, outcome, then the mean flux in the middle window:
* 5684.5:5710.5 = 0.07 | 12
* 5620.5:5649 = 0.13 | 11.1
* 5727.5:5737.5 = 0.25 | 10.2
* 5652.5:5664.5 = 0.08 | 11.6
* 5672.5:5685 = 0.10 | 11.5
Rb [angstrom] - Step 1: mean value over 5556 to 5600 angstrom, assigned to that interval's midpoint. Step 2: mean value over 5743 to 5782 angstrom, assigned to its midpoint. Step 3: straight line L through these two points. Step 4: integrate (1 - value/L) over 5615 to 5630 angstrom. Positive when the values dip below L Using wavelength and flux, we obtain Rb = 2.1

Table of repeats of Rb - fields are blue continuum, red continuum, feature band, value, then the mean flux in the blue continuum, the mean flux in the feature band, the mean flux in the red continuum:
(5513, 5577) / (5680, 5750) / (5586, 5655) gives 5.4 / 12.2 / 11.1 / 11.9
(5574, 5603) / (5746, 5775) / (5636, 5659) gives 0.8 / 11.7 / 11.6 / 12.5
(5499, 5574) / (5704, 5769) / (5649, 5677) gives 1.7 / 12.3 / 11.4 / 12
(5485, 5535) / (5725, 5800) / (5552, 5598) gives -1.4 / 11.9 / 12.4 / 12.3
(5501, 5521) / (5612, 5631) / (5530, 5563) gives -2.6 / 11.9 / 12.4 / 10.7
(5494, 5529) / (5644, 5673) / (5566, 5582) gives -1.6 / 11.9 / 12.8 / 11.4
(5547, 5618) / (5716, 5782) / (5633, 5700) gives 3.0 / 11.9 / 11.5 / 12.1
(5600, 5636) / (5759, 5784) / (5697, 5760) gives 2.5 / 11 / 11.9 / 13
